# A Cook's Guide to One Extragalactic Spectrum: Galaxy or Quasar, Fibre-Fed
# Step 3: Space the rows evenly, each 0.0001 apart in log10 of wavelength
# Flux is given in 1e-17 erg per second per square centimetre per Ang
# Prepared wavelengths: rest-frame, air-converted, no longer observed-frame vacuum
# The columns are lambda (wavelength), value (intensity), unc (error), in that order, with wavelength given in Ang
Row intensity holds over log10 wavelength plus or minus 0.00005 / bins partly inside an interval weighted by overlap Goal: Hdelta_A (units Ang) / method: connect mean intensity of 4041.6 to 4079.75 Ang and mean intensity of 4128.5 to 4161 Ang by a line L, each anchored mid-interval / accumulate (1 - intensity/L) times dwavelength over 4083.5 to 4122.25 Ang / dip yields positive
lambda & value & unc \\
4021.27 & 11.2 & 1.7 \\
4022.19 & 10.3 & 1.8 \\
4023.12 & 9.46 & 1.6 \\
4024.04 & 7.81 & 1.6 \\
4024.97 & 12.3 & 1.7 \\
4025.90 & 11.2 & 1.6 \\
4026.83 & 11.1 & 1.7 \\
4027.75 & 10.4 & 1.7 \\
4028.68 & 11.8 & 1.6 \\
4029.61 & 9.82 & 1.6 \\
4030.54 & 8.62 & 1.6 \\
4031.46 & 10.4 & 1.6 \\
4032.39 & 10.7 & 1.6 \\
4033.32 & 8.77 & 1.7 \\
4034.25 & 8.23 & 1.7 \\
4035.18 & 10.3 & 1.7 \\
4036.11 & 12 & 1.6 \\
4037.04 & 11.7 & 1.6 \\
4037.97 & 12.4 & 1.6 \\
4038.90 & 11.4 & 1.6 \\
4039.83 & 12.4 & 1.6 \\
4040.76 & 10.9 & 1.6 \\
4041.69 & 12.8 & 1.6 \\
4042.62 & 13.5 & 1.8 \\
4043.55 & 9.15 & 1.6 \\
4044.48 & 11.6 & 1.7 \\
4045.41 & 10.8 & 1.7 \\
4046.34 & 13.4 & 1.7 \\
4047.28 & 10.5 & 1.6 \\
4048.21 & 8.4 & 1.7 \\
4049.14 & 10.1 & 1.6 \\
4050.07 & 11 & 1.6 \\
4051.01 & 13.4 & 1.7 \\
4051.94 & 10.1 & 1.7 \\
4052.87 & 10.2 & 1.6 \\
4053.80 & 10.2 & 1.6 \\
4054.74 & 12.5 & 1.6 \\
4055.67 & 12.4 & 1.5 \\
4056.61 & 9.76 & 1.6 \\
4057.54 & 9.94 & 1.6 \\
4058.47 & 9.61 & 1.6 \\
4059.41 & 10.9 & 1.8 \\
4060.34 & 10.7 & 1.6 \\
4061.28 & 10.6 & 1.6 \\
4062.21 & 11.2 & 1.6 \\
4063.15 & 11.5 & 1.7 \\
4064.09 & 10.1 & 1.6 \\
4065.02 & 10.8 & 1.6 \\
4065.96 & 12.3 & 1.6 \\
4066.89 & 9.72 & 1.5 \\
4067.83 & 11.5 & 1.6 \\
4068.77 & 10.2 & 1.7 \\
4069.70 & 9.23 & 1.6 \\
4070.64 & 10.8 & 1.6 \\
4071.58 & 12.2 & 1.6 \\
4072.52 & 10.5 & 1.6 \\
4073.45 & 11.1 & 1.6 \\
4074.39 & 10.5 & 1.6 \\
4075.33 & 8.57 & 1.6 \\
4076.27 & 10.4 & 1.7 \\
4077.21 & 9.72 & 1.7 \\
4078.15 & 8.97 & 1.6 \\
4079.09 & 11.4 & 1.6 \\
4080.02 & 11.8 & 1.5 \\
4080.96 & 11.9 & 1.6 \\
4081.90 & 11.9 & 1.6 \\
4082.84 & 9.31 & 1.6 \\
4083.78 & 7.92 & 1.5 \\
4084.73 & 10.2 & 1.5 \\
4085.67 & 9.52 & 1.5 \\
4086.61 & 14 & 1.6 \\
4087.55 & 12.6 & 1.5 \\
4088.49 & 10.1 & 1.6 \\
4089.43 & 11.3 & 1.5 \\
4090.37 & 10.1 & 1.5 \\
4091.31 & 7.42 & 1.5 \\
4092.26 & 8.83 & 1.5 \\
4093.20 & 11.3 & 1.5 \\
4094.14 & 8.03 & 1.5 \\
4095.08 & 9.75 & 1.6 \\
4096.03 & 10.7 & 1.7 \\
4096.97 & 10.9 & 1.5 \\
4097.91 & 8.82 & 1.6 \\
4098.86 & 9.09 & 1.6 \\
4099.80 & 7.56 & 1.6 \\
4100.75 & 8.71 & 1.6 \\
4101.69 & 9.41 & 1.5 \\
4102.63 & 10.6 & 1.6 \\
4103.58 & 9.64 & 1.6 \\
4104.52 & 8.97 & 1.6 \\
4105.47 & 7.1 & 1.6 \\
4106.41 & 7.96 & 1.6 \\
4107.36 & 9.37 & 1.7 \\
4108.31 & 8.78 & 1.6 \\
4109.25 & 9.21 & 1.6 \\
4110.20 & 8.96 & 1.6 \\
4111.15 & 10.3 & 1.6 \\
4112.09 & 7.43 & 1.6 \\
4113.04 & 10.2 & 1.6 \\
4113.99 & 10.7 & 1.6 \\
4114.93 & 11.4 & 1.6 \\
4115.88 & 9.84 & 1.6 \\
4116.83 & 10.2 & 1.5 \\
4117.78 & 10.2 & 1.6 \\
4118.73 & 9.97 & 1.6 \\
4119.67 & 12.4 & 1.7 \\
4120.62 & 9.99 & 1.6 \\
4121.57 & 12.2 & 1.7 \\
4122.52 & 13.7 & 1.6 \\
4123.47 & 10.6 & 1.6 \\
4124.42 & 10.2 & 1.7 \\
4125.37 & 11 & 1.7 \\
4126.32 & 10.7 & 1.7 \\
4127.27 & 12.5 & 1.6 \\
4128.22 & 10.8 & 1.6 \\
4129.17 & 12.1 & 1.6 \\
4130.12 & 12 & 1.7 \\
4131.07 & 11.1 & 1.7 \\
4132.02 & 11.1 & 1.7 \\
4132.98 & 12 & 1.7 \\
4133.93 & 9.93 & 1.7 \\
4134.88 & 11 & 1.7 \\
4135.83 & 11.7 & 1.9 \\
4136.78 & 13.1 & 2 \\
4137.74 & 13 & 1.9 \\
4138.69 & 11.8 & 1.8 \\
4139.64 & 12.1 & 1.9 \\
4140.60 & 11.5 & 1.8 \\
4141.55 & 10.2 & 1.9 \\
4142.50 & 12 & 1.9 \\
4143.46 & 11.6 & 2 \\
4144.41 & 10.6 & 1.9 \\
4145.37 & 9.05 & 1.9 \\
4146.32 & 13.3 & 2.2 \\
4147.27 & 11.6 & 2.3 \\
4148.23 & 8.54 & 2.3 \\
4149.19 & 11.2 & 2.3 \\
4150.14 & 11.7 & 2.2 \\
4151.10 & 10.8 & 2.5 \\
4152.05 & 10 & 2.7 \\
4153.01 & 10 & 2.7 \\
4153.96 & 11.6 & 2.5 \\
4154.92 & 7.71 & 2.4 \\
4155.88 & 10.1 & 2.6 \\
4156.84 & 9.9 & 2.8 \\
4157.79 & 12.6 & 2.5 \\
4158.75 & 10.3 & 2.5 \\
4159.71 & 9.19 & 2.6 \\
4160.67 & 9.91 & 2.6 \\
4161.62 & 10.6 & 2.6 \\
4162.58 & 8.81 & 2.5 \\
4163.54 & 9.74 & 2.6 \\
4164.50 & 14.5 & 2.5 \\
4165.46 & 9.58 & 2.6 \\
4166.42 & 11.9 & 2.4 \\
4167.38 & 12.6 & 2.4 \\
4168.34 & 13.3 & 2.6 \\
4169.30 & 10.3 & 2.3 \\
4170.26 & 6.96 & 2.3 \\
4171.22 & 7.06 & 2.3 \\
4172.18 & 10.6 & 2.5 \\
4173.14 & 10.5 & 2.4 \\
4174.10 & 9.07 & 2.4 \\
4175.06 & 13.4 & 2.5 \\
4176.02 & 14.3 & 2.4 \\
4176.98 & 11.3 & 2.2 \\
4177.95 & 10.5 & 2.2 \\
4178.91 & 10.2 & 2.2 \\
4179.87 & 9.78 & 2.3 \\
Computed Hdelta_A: 3.8 Ang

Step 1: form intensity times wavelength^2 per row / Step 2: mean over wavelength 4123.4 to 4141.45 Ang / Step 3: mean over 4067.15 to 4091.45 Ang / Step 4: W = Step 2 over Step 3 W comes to 1.1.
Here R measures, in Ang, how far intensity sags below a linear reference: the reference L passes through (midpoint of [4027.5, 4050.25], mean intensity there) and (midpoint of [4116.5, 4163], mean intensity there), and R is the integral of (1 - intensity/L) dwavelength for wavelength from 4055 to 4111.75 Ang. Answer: 4.14 Ang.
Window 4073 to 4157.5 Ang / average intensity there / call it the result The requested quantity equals 10.4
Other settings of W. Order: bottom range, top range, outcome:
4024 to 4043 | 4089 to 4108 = 0.87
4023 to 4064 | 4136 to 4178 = 1.06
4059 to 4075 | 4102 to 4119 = 0.90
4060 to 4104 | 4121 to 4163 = 1.10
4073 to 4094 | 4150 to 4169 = 1.07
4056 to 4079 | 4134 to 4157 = 1.09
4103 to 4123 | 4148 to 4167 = 1.08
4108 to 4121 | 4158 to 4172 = 1.06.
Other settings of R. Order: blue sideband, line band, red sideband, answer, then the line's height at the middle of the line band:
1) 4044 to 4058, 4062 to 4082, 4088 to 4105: -0.83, 10.3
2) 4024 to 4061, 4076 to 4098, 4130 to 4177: 1.16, 10.9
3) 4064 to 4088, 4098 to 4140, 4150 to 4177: 0.73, 10.6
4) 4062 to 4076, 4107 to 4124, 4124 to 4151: 1.24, 11.1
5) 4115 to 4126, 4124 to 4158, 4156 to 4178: -0.79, 10.9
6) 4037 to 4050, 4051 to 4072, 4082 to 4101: -0.04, 10.8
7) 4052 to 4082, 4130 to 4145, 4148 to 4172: -1.52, 10.5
